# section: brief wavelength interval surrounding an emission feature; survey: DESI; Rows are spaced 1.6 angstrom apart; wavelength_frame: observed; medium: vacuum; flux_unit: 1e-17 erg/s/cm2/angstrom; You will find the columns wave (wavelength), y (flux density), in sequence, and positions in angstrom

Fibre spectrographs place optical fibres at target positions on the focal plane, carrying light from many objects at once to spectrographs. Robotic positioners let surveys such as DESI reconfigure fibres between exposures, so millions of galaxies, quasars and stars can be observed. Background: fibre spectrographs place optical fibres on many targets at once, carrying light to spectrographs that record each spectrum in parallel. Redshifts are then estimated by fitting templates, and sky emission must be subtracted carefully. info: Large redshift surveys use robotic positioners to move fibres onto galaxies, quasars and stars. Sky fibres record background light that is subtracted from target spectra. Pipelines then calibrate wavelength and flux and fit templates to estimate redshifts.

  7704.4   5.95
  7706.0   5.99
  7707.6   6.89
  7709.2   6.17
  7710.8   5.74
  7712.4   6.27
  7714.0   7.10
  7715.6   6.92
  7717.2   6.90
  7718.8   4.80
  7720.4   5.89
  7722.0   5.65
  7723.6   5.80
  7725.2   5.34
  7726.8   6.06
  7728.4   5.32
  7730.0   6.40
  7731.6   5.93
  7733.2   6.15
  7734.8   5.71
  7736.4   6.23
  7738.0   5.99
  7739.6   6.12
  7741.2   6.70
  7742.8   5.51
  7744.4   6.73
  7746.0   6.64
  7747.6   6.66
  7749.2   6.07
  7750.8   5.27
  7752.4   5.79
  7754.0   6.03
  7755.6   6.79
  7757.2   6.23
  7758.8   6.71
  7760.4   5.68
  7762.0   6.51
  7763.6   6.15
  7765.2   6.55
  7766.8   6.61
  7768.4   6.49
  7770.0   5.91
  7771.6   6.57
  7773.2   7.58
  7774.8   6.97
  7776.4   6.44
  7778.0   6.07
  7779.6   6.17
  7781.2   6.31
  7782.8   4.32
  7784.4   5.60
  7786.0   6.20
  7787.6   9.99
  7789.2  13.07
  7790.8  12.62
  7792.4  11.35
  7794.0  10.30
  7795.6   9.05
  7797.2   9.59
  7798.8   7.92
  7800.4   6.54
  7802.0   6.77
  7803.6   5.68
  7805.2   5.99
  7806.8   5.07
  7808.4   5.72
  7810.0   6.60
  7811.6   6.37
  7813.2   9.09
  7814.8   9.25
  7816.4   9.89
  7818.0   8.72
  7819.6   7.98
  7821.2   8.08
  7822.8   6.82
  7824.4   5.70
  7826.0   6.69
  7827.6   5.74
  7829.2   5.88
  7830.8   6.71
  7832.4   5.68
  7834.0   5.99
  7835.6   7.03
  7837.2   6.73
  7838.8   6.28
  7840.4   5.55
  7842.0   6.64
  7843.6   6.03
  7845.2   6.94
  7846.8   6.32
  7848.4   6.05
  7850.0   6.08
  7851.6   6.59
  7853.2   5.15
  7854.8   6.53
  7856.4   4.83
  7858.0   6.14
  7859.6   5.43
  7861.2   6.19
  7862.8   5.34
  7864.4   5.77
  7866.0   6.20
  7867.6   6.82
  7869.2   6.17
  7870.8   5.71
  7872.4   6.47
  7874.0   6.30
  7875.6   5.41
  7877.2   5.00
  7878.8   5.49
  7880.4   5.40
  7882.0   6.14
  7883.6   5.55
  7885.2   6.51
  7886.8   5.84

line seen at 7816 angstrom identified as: [N II] 6583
